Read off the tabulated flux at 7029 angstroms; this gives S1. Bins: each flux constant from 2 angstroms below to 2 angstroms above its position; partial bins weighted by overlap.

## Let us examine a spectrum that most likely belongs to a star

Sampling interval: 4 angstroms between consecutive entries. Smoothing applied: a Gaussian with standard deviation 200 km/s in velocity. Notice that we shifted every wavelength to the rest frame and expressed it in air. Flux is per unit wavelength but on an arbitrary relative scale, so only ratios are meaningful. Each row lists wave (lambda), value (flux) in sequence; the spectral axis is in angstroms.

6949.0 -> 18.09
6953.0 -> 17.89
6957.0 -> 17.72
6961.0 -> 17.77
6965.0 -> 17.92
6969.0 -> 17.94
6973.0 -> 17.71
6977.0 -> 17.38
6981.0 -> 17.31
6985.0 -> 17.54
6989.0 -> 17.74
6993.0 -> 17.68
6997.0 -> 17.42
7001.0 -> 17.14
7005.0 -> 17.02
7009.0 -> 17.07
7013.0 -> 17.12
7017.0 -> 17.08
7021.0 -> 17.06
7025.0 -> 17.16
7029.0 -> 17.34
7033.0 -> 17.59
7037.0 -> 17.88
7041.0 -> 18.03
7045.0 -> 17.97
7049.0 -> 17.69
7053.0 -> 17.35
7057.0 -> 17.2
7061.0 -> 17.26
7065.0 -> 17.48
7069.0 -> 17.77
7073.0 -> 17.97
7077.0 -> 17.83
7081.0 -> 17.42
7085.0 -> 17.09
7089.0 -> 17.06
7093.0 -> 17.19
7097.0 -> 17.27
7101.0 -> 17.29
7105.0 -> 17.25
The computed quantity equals 17.34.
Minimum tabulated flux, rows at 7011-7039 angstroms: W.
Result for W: 17.06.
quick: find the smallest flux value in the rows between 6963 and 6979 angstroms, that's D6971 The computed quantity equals 17.38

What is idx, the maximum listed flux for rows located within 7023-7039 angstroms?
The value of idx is 17.88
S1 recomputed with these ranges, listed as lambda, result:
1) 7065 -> 17.48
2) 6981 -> 17.31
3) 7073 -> 17.97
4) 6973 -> 17.71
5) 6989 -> 17.74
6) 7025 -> 17.16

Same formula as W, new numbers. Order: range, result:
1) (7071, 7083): 17.42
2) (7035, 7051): 17.69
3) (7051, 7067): 17.2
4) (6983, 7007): 17.02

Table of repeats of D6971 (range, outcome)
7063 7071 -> 17.48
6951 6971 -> 17.72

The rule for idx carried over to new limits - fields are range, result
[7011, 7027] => 17.16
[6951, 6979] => 17.94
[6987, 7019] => 17.74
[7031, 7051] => 18.03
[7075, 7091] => 17.83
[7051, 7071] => 17.77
